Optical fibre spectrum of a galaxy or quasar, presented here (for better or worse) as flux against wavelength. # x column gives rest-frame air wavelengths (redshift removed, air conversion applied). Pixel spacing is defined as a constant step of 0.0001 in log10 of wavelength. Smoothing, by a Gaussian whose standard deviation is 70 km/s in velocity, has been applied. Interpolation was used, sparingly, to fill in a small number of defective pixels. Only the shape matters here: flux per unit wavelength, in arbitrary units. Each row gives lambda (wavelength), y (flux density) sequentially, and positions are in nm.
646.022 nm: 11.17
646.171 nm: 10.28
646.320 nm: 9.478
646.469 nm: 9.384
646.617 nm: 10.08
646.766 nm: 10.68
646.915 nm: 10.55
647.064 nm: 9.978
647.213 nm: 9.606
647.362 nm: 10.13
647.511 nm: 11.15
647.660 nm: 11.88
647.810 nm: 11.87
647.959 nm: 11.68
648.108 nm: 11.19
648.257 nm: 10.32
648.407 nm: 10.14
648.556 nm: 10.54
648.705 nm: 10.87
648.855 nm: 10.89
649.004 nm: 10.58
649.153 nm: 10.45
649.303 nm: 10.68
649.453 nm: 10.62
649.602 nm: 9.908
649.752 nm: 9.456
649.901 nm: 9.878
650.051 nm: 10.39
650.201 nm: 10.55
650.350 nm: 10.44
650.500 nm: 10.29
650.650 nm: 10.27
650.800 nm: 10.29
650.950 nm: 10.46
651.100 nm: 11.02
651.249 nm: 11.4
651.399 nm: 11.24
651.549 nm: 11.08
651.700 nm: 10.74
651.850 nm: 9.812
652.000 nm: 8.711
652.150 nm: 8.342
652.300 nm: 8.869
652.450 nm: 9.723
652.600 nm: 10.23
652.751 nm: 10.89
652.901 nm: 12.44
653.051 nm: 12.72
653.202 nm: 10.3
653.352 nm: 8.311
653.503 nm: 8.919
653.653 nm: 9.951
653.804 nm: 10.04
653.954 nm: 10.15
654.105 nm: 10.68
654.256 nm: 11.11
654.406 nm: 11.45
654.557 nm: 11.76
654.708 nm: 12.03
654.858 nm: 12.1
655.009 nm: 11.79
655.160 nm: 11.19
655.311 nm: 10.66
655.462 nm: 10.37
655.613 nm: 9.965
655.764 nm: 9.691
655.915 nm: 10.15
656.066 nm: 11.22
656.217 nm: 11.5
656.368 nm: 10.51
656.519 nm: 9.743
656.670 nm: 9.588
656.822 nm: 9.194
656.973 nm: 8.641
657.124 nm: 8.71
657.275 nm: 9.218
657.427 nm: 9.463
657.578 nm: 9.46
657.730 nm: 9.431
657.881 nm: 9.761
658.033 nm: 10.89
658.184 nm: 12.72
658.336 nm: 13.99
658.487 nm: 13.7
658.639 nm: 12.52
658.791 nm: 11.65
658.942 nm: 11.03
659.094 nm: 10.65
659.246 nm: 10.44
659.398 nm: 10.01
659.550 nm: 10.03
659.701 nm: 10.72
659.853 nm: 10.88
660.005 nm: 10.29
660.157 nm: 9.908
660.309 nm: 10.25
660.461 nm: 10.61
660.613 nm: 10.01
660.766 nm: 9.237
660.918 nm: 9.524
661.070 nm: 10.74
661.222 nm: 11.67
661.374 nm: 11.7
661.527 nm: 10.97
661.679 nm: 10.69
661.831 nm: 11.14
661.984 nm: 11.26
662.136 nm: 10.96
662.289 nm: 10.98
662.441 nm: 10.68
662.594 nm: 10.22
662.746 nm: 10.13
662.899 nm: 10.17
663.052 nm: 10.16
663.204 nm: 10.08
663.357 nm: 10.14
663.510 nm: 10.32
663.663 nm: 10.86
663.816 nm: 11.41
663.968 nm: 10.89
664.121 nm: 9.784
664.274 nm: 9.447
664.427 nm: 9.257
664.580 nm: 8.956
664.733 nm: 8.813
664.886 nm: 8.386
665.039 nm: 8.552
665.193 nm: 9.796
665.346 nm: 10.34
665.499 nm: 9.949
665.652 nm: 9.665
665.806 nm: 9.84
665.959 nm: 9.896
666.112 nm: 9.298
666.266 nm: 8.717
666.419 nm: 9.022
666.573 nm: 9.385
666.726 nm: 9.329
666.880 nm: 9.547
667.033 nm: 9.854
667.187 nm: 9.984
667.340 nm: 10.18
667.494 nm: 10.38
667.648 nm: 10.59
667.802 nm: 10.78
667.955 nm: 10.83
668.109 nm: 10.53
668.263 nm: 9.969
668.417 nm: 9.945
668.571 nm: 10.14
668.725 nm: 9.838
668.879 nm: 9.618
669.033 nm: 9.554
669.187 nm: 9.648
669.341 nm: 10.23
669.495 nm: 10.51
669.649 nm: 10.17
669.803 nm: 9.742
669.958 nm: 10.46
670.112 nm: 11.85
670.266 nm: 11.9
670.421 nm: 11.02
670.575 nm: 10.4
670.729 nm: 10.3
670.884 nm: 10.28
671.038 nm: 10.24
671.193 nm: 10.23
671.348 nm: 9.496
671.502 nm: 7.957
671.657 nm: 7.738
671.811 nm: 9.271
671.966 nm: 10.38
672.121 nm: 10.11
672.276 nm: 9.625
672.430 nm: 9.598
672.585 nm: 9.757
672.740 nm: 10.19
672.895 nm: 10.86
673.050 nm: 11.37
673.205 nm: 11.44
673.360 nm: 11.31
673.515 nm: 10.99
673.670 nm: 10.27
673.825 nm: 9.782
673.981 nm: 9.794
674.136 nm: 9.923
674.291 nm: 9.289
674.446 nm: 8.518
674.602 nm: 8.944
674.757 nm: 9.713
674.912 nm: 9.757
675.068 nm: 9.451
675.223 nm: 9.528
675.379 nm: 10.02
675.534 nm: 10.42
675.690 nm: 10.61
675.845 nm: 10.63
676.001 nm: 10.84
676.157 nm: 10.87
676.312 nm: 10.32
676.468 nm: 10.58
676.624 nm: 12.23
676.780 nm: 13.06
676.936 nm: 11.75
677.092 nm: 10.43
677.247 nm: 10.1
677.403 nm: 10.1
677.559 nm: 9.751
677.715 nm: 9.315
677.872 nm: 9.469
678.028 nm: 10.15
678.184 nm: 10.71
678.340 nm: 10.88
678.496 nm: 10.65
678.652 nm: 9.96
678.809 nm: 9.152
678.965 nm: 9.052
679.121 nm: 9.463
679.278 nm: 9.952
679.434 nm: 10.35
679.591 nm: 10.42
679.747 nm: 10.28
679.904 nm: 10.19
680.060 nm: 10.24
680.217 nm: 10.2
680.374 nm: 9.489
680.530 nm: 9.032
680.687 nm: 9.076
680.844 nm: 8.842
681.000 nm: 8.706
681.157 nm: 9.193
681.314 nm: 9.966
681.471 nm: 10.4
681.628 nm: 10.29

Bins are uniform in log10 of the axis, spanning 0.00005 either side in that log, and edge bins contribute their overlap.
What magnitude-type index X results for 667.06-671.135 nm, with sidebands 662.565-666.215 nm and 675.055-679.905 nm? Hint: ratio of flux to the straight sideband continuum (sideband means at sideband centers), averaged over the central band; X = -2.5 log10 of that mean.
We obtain -0.03 mag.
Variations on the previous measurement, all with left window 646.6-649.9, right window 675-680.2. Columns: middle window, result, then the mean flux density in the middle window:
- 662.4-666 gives 0.059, 9.9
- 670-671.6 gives 0.006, 10.3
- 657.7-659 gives -0.130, 11.8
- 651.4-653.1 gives 0.024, 10.3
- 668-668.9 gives 0.038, 10.1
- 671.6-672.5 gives 0.096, 9.5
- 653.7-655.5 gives -0.057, 11.1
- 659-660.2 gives 0.011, 10.4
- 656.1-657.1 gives 0.070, 9.86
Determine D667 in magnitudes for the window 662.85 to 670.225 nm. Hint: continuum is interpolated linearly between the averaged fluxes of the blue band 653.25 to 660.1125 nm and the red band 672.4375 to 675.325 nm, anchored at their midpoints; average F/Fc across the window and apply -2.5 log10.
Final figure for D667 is 0.03 mag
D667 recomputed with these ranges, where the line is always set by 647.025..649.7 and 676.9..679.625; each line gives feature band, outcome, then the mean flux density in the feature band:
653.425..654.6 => 0.01 mag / 10.5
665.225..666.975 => 0.08 mag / 9.56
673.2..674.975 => 0.02 mag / 9.92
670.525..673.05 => 0.04 mag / 9.82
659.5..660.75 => 0.02 mag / 10.3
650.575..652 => 0.00 mag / 10.6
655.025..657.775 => 0.06 mag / 9.97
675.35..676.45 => -0.05 mag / 10.6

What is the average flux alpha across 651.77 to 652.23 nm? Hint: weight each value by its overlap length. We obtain 8.98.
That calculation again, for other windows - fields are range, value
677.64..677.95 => 9.37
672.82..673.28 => 11.2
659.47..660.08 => 10.5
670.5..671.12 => 10.3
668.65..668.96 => 9.73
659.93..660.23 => 10.1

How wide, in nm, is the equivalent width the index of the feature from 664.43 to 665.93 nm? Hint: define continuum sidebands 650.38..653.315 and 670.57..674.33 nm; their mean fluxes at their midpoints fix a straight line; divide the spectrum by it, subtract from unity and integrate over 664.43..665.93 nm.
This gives 0.12 nm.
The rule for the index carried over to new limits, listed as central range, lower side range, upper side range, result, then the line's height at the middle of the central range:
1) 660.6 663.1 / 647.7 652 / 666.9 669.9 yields -0.082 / 10.3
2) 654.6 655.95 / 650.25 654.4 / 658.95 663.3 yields -0.069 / 10.4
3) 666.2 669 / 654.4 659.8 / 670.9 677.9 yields 0.119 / 10.4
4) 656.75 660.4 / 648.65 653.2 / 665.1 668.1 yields -0.147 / 10.2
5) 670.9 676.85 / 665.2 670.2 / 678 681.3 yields -0.141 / 9.9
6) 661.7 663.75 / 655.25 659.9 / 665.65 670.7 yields -0.046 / 10.3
